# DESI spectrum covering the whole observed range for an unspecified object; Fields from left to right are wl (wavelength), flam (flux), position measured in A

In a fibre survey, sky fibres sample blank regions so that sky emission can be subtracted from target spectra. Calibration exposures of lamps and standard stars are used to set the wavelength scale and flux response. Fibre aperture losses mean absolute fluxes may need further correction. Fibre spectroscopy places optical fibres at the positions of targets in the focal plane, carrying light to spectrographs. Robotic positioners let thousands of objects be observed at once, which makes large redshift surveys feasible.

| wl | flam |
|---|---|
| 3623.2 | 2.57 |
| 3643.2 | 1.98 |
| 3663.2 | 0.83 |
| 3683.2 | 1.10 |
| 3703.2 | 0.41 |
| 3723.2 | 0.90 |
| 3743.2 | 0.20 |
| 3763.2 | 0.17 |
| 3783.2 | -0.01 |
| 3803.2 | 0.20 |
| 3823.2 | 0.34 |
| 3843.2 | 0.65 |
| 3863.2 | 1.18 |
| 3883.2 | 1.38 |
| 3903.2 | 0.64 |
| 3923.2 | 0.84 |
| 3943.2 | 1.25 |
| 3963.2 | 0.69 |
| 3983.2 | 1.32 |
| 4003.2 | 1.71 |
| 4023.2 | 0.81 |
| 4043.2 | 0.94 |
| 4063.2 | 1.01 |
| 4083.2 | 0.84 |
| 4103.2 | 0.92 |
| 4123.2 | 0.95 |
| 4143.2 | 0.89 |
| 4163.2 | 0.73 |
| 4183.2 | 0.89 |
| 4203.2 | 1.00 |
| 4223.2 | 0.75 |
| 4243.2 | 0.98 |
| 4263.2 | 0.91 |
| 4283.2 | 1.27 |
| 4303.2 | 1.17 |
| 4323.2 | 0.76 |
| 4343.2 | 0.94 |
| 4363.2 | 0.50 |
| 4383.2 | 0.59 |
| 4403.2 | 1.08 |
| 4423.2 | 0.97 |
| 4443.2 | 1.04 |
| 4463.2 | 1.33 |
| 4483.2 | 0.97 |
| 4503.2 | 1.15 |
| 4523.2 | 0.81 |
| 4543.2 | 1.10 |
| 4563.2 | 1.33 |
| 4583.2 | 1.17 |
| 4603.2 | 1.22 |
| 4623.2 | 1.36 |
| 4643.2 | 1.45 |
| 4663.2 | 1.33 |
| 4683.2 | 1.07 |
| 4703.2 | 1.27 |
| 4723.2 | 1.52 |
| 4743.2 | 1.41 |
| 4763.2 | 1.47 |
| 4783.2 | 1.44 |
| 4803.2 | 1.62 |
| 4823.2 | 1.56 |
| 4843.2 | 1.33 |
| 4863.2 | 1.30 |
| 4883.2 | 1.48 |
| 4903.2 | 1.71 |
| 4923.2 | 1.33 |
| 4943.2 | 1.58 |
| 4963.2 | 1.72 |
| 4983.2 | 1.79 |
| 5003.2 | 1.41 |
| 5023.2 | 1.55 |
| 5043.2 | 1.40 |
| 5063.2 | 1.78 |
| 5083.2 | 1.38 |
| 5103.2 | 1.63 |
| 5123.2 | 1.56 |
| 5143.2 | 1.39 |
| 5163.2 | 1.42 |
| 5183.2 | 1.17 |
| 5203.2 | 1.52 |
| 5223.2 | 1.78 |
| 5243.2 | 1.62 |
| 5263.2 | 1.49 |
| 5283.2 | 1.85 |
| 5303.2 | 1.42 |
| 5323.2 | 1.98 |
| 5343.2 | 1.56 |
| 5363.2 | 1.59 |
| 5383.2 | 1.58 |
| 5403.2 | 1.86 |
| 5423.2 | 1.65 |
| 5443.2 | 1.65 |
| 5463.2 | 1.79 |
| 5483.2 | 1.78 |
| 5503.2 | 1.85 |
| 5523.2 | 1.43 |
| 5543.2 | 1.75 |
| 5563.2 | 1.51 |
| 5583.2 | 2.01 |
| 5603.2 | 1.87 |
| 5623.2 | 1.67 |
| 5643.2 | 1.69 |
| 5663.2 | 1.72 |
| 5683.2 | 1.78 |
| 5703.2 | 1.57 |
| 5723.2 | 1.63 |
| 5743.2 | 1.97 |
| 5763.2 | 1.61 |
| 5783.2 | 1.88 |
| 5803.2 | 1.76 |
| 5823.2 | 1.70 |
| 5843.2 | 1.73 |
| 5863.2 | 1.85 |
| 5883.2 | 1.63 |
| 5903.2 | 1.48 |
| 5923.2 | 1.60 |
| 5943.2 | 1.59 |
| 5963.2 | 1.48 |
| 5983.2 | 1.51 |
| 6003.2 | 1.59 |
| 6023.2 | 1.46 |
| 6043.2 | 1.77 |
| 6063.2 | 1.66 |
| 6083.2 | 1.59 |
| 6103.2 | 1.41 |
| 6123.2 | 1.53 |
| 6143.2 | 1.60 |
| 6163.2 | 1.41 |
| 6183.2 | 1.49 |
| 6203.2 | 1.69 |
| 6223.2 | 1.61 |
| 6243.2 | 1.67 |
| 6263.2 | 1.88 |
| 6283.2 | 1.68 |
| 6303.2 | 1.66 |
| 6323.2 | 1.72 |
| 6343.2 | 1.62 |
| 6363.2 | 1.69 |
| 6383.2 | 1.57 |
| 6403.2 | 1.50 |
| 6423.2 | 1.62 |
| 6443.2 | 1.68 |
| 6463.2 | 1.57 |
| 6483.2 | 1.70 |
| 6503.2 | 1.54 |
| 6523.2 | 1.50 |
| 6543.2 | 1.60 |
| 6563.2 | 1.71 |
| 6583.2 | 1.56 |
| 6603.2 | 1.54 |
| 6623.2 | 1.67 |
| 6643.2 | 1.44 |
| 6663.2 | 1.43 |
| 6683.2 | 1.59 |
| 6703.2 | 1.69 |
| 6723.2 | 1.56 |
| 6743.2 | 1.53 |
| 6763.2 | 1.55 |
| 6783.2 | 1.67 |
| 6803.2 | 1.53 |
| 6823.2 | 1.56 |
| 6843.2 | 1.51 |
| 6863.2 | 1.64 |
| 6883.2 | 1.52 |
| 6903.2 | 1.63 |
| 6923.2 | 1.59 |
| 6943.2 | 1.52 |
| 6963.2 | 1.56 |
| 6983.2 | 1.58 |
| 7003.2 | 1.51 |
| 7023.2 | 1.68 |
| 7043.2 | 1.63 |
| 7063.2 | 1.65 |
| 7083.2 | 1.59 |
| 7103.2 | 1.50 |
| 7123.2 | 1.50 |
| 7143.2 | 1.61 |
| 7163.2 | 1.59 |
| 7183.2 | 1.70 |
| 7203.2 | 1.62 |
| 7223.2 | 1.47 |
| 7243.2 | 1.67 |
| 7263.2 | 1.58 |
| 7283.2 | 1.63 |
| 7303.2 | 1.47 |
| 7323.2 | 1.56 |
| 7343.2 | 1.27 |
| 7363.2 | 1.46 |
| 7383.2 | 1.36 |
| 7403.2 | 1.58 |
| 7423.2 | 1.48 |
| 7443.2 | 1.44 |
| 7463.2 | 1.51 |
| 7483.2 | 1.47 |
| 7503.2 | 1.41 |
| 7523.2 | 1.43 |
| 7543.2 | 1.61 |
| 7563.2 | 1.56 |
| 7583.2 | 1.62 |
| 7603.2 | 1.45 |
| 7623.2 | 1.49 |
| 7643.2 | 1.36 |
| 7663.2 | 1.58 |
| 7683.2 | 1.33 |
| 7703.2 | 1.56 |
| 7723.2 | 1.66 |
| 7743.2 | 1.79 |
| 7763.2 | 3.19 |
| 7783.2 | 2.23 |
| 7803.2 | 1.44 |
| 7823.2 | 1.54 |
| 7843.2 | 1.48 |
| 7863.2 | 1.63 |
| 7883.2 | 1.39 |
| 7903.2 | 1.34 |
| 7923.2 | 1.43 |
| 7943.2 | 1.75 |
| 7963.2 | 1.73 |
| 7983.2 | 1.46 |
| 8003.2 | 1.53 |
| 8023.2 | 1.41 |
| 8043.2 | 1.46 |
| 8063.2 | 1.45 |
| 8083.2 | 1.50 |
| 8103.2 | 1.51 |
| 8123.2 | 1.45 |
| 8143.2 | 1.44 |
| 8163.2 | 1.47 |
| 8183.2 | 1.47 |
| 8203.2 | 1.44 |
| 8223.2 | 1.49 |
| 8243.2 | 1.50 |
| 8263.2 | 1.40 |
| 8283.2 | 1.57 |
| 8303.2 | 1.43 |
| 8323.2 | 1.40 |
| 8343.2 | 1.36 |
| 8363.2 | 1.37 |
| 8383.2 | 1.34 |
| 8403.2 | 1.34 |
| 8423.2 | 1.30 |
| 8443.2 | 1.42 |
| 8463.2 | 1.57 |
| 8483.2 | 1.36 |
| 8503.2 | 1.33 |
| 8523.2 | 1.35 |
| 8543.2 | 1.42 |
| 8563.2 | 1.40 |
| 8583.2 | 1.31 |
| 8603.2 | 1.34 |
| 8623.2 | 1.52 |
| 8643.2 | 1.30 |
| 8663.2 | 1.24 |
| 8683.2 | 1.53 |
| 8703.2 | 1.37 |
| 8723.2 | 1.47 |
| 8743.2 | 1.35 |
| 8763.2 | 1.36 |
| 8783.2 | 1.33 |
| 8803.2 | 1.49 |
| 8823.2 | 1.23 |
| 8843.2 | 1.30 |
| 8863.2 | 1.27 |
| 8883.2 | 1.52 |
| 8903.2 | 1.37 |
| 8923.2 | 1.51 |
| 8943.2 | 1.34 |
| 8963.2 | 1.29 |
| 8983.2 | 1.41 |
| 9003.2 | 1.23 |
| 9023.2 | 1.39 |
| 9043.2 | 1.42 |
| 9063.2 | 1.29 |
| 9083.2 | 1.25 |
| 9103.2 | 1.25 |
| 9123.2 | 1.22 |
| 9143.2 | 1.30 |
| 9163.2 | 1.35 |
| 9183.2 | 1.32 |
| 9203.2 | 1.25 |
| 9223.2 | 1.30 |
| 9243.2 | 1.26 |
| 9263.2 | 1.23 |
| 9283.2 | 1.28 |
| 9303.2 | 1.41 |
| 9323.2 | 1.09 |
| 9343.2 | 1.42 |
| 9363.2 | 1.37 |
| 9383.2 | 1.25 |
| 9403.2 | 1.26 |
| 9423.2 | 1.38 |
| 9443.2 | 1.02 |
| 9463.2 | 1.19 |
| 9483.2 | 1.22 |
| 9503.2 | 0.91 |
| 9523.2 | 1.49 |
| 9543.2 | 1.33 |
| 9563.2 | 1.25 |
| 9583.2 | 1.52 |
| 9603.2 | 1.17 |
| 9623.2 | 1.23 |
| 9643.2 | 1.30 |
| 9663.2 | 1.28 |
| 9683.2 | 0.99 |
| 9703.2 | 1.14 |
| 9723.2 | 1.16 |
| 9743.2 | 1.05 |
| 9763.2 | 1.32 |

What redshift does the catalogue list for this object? 0.182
